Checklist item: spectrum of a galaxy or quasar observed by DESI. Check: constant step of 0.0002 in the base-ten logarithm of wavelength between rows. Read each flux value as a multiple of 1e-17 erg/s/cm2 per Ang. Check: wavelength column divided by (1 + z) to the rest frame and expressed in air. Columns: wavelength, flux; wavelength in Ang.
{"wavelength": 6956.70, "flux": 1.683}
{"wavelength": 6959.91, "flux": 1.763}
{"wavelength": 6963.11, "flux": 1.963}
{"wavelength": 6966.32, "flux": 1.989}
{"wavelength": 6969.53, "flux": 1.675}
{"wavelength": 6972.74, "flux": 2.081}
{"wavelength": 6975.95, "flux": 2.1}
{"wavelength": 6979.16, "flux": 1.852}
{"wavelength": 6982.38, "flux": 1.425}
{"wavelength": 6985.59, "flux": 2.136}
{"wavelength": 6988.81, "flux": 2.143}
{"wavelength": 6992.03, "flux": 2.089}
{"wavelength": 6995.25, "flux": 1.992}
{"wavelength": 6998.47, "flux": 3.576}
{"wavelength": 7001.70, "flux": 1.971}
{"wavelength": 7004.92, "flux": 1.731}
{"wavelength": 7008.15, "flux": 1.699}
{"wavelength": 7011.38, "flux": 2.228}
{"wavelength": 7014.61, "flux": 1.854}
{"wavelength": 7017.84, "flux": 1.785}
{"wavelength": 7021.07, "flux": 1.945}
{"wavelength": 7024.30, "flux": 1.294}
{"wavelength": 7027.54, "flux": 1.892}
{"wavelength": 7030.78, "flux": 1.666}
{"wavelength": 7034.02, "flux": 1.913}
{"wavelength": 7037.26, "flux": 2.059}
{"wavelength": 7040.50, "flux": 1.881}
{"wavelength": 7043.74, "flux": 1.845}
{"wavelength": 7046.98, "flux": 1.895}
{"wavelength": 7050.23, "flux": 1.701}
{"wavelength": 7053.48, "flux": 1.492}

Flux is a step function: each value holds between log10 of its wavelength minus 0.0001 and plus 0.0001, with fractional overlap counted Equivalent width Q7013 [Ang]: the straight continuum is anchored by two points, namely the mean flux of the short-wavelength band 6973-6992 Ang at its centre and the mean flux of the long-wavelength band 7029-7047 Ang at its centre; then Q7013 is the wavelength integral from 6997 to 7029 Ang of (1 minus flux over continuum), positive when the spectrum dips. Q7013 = -1.3 Ang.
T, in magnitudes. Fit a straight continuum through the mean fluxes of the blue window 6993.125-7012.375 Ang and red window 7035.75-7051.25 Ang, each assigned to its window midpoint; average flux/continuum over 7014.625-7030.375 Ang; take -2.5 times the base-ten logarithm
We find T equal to 0.18 mag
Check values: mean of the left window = 2.2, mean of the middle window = 1.74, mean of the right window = 1.88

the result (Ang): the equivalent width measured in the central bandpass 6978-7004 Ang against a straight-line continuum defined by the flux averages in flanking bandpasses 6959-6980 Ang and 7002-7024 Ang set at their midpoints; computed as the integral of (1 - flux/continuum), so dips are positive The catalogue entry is -3.6 Ang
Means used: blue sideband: 1.93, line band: 2.14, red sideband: 1.85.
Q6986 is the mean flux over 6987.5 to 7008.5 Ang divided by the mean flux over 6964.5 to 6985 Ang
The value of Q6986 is 1.18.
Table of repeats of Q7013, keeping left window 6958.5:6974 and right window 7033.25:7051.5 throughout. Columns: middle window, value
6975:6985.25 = 0.4 Ang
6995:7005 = -3.0 Ang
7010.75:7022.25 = -0.3 Ang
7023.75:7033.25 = 1.0 Ang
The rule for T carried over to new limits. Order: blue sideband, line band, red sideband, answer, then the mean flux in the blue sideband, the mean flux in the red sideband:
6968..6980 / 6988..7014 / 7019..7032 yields -0.193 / 1.93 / 1.7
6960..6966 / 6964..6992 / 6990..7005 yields 0.085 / 1.92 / 2.32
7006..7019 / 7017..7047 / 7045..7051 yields 0.019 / 1.89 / 1.81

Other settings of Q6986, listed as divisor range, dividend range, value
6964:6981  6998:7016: 1.08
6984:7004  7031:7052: 0.81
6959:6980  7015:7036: 0.91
